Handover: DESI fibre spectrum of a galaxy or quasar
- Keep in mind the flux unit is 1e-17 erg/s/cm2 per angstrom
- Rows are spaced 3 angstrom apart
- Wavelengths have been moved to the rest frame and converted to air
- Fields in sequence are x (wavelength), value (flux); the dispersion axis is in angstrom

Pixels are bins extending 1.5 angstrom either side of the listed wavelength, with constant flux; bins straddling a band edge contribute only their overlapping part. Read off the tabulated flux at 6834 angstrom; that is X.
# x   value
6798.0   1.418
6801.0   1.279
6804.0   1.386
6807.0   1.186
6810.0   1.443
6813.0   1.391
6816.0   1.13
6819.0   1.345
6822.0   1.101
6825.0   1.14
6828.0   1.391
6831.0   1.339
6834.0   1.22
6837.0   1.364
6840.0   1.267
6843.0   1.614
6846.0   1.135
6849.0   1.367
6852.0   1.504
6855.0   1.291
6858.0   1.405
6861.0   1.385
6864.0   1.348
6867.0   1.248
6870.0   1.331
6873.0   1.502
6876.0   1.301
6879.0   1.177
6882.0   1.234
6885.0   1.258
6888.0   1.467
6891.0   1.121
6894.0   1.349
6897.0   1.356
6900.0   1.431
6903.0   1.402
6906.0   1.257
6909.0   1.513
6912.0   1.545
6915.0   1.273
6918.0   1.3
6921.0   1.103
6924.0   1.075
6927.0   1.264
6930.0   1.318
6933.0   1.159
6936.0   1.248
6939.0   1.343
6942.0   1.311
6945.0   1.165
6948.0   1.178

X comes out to 1.22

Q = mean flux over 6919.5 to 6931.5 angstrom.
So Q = 1.19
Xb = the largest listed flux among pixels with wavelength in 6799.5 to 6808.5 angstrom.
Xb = 1.386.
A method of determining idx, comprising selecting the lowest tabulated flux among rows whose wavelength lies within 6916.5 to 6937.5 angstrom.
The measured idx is 1.075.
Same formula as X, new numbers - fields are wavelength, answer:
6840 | 1.267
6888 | 1.467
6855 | 1.291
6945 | 1.165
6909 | 1.513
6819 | 1.345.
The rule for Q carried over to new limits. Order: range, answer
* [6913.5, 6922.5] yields 1.23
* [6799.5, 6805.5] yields 1.33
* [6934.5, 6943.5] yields 1.3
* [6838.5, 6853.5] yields 1.38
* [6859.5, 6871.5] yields 1.33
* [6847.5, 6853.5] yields 1.44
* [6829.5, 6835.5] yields 1.28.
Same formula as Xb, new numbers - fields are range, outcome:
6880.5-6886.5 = 1.258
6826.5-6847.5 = 1.614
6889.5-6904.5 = 1.431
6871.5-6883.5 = 1.502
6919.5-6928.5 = 1.264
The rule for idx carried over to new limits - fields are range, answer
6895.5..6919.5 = 1.257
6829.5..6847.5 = 1.135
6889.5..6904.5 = 1.121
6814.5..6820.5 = 1.13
